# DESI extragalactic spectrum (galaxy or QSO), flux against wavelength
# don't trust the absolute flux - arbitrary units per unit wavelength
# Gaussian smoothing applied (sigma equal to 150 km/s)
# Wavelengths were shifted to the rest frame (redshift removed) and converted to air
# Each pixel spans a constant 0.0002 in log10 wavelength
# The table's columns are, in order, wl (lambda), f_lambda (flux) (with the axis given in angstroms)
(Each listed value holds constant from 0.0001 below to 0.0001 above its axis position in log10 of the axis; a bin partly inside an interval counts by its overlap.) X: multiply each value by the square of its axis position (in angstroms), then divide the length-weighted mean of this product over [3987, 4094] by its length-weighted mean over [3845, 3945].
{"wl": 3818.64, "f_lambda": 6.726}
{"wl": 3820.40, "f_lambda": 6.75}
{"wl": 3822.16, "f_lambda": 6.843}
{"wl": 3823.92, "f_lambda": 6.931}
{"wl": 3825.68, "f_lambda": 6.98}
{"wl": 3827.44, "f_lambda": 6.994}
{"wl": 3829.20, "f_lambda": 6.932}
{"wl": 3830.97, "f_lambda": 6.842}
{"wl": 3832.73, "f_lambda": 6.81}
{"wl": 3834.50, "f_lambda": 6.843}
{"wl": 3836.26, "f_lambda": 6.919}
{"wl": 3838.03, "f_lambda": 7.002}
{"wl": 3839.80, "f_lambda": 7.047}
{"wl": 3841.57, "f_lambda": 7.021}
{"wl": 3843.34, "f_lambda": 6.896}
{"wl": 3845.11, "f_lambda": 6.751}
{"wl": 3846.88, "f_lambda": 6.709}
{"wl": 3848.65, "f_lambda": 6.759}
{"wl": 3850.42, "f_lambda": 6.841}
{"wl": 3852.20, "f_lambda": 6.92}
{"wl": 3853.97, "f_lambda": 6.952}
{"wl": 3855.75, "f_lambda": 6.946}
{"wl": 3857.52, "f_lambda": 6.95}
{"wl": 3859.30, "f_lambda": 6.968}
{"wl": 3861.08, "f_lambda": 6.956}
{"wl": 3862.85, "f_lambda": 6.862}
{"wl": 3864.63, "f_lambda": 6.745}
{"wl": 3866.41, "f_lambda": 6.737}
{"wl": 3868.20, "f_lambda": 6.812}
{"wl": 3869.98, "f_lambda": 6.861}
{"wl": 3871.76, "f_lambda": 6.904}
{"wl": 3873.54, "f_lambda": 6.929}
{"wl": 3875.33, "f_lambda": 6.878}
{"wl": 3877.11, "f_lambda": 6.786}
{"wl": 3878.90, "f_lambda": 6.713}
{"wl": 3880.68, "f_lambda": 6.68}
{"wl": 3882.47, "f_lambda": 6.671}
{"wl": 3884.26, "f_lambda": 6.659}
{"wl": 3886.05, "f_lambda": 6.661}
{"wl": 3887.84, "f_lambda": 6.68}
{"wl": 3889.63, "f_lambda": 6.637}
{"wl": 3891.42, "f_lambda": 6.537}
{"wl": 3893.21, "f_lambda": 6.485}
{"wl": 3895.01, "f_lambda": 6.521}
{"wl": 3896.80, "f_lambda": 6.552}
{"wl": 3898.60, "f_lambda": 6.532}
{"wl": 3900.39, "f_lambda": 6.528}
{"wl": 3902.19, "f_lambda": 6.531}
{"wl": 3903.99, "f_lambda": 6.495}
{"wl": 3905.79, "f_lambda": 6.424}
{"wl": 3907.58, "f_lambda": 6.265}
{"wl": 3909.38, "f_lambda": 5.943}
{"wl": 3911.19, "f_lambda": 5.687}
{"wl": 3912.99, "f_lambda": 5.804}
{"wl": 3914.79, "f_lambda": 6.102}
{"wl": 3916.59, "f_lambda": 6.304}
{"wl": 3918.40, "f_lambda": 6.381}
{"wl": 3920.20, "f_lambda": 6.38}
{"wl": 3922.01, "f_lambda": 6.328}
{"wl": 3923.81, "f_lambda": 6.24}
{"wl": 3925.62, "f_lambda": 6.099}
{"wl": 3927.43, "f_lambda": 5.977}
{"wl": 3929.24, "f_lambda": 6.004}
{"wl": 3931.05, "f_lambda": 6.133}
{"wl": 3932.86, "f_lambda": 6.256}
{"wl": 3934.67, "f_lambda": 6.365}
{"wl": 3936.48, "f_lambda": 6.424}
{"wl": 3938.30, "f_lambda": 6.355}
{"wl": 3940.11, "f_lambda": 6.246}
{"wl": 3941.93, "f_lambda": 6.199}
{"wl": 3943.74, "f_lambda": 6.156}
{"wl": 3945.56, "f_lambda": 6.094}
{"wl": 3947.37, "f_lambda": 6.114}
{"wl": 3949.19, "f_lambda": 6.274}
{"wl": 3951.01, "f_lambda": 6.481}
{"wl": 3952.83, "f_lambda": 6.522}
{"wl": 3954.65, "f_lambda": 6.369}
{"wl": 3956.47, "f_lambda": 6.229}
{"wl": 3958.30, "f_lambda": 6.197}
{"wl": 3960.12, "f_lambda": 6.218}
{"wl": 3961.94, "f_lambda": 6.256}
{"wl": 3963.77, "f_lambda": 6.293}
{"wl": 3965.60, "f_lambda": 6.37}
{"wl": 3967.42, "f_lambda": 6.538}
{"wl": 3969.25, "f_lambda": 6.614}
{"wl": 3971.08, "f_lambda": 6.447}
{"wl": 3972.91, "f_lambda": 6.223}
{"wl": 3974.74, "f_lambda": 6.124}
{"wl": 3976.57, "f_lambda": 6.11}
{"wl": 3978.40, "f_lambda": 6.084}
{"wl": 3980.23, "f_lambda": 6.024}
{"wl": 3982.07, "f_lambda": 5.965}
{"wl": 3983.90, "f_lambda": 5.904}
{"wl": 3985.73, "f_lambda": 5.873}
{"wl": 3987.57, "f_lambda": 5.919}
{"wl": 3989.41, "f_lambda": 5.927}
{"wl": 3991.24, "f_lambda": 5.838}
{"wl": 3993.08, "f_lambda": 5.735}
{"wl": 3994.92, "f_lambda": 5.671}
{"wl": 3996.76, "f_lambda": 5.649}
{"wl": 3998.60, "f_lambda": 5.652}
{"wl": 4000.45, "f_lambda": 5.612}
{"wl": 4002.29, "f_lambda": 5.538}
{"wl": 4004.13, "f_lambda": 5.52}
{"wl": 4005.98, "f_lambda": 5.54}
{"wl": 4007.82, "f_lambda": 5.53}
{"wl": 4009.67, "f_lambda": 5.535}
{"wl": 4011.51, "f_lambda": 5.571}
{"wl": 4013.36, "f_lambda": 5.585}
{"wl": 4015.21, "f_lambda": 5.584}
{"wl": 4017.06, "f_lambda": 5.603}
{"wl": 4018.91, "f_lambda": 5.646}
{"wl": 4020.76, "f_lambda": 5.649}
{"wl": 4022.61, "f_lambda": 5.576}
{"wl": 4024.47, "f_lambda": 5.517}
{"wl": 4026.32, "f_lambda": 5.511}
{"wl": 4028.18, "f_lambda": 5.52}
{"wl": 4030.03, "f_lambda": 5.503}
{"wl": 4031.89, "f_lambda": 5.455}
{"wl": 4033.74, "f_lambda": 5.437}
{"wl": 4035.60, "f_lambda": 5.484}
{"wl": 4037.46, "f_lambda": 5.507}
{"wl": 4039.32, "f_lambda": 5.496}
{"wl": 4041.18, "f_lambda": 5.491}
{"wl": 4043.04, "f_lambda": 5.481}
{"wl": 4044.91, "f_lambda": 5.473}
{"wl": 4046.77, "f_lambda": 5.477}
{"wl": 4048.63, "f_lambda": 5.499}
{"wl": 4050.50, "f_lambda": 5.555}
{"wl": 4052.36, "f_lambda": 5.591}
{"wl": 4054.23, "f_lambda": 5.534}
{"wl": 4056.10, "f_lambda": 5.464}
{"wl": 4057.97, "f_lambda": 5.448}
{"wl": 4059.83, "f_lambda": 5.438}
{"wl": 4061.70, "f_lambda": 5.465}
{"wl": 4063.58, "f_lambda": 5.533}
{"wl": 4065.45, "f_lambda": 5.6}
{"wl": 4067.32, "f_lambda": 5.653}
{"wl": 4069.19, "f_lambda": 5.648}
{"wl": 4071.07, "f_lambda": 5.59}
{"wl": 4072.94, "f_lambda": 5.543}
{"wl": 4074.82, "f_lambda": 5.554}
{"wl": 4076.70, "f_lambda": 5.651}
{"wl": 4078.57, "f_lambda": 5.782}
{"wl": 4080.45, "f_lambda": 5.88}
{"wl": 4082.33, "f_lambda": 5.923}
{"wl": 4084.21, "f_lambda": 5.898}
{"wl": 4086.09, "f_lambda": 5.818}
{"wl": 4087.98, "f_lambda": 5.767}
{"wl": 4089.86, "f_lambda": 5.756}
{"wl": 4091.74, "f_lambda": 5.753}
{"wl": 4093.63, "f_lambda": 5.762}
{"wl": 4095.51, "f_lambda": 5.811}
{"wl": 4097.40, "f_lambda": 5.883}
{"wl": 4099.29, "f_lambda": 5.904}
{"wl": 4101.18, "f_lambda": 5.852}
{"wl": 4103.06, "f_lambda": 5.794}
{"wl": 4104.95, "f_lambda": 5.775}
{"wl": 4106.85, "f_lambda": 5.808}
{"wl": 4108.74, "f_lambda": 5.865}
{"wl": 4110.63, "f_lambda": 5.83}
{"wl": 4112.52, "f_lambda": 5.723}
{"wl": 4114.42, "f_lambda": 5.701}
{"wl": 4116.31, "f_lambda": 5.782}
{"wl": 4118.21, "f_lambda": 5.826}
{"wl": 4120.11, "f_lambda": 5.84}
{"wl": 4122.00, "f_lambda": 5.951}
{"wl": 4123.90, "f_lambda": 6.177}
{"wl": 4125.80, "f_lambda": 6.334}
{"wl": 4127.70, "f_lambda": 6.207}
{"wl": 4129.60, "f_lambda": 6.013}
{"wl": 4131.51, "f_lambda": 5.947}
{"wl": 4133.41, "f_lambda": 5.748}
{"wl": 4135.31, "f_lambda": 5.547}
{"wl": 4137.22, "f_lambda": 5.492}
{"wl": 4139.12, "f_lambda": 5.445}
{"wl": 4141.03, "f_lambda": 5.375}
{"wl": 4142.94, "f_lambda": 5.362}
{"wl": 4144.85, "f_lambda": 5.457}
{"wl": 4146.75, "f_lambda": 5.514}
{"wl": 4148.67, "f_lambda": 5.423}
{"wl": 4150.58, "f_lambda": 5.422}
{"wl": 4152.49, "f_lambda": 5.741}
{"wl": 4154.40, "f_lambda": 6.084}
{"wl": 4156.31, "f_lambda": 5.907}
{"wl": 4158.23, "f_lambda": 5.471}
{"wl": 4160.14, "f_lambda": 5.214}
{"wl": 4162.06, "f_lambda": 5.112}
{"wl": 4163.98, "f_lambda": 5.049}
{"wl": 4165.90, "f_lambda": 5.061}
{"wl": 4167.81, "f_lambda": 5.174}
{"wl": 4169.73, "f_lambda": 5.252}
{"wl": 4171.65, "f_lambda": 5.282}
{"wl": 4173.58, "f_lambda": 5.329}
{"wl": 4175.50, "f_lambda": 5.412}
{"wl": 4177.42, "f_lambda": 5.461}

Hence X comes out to 0.93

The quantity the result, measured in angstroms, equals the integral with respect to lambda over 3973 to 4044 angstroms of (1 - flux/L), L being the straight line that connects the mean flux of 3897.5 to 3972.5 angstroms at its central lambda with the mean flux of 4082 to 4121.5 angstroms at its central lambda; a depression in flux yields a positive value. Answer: 4.7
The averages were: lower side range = 6.27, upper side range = 5.81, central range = 5.67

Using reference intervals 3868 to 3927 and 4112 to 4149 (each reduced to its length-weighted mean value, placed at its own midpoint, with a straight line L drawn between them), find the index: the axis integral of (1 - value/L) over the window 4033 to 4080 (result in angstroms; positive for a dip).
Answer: 3.4 angstroms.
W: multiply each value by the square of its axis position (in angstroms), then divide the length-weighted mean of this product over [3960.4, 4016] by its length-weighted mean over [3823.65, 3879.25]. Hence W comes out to 0.92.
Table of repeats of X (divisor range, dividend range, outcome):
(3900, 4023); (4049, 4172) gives 1.01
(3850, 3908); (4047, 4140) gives 0.95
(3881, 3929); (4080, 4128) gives 1.02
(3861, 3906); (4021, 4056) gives 0.89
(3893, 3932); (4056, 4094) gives 0.98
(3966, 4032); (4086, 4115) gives 1.05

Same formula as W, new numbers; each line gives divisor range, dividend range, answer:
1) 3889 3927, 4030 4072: 0.94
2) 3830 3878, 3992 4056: 0.88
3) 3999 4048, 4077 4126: 1.10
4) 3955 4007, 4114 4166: 1.02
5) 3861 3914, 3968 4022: 0.93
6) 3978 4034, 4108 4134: 1.11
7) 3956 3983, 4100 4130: 1.02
